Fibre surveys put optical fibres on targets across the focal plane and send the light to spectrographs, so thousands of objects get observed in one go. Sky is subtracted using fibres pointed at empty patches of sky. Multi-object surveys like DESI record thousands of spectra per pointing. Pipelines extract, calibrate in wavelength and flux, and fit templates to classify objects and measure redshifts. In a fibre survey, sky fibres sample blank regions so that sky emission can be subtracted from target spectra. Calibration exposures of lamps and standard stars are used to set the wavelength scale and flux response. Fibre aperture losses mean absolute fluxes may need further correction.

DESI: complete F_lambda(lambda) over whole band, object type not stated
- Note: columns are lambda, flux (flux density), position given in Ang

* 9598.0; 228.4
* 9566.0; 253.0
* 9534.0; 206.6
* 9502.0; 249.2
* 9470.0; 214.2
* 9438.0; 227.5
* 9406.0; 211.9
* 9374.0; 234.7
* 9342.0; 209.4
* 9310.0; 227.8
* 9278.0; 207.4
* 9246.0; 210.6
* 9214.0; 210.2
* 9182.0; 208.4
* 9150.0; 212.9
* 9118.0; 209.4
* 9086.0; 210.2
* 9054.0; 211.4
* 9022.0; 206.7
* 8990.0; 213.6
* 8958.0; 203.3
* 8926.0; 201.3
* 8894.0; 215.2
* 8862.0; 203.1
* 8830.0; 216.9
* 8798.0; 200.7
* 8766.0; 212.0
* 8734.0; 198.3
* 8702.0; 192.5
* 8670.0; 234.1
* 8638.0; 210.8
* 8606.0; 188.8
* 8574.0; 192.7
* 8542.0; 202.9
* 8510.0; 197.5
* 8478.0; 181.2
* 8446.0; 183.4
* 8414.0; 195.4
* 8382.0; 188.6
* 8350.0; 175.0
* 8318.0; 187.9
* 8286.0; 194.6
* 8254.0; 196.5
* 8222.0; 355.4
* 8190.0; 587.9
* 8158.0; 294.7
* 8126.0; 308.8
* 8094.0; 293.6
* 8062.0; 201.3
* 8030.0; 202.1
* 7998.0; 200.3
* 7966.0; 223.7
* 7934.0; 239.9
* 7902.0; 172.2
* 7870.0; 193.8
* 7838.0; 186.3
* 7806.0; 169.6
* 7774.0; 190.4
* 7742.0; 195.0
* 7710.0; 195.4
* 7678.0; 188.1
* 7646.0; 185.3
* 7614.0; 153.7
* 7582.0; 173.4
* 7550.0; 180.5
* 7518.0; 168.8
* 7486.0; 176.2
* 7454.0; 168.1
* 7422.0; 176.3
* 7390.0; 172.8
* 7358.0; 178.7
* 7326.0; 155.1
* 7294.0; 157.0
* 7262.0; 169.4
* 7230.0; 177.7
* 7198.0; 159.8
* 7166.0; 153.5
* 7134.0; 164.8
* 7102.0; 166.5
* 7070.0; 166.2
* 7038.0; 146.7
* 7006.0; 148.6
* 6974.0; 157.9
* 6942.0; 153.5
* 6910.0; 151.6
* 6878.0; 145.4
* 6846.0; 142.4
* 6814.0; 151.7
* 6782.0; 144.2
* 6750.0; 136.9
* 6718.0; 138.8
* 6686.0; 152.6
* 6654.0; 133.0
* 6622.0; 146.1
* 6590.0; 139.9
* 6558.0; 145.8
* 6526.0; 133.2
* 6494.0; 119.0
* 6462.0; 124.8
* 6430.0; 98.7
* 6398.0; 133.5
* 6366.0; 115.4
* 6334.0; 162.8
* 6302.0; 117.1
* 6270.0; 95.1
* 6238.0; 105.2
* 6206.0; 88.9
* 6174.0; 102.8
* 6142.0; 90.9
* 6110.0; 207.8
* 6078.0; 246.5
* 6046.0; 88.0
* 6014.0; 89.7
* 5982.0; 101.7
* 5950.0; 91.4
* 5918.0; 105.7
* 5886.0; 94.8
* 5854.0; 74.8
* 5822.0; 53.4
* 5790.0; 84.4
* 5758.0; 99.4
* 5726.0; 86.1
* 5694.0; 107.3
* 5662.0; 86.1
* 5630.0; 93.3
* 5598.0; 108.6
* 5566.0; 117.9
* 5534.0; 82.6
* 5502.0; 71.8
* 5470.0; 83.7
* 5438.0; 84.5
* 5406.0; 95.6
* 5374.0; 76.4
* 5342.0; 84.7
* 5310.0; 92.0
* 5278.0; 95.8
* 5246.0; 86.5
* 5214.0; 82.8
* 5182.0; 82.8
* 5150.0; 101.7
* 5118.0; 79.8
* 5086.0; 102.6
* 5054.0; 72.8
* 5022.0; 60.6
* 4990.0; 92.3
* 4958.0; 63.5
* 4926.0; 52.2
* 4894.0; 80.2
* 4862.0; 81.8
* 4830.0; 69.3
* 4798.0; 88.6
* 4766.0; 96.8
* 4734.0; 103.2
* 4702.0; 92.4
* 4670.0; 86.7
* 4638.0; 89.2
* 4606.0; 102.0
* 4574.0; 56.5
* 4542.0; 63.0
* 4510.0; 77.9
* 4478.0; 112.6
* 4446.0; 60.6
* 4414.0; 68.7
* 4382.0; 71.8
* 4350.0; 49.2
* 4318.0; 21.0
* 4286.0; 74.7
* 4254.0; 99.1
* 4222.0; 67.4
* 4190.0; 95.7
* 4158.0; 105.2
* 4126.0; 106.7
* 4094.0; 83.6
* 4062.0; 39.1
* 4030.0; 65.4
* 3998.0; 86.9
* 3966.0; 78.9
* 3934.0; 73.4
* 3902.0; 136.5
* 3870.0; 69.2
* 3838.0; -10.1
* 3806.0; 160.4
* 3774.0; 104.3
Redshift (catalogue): 0.25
